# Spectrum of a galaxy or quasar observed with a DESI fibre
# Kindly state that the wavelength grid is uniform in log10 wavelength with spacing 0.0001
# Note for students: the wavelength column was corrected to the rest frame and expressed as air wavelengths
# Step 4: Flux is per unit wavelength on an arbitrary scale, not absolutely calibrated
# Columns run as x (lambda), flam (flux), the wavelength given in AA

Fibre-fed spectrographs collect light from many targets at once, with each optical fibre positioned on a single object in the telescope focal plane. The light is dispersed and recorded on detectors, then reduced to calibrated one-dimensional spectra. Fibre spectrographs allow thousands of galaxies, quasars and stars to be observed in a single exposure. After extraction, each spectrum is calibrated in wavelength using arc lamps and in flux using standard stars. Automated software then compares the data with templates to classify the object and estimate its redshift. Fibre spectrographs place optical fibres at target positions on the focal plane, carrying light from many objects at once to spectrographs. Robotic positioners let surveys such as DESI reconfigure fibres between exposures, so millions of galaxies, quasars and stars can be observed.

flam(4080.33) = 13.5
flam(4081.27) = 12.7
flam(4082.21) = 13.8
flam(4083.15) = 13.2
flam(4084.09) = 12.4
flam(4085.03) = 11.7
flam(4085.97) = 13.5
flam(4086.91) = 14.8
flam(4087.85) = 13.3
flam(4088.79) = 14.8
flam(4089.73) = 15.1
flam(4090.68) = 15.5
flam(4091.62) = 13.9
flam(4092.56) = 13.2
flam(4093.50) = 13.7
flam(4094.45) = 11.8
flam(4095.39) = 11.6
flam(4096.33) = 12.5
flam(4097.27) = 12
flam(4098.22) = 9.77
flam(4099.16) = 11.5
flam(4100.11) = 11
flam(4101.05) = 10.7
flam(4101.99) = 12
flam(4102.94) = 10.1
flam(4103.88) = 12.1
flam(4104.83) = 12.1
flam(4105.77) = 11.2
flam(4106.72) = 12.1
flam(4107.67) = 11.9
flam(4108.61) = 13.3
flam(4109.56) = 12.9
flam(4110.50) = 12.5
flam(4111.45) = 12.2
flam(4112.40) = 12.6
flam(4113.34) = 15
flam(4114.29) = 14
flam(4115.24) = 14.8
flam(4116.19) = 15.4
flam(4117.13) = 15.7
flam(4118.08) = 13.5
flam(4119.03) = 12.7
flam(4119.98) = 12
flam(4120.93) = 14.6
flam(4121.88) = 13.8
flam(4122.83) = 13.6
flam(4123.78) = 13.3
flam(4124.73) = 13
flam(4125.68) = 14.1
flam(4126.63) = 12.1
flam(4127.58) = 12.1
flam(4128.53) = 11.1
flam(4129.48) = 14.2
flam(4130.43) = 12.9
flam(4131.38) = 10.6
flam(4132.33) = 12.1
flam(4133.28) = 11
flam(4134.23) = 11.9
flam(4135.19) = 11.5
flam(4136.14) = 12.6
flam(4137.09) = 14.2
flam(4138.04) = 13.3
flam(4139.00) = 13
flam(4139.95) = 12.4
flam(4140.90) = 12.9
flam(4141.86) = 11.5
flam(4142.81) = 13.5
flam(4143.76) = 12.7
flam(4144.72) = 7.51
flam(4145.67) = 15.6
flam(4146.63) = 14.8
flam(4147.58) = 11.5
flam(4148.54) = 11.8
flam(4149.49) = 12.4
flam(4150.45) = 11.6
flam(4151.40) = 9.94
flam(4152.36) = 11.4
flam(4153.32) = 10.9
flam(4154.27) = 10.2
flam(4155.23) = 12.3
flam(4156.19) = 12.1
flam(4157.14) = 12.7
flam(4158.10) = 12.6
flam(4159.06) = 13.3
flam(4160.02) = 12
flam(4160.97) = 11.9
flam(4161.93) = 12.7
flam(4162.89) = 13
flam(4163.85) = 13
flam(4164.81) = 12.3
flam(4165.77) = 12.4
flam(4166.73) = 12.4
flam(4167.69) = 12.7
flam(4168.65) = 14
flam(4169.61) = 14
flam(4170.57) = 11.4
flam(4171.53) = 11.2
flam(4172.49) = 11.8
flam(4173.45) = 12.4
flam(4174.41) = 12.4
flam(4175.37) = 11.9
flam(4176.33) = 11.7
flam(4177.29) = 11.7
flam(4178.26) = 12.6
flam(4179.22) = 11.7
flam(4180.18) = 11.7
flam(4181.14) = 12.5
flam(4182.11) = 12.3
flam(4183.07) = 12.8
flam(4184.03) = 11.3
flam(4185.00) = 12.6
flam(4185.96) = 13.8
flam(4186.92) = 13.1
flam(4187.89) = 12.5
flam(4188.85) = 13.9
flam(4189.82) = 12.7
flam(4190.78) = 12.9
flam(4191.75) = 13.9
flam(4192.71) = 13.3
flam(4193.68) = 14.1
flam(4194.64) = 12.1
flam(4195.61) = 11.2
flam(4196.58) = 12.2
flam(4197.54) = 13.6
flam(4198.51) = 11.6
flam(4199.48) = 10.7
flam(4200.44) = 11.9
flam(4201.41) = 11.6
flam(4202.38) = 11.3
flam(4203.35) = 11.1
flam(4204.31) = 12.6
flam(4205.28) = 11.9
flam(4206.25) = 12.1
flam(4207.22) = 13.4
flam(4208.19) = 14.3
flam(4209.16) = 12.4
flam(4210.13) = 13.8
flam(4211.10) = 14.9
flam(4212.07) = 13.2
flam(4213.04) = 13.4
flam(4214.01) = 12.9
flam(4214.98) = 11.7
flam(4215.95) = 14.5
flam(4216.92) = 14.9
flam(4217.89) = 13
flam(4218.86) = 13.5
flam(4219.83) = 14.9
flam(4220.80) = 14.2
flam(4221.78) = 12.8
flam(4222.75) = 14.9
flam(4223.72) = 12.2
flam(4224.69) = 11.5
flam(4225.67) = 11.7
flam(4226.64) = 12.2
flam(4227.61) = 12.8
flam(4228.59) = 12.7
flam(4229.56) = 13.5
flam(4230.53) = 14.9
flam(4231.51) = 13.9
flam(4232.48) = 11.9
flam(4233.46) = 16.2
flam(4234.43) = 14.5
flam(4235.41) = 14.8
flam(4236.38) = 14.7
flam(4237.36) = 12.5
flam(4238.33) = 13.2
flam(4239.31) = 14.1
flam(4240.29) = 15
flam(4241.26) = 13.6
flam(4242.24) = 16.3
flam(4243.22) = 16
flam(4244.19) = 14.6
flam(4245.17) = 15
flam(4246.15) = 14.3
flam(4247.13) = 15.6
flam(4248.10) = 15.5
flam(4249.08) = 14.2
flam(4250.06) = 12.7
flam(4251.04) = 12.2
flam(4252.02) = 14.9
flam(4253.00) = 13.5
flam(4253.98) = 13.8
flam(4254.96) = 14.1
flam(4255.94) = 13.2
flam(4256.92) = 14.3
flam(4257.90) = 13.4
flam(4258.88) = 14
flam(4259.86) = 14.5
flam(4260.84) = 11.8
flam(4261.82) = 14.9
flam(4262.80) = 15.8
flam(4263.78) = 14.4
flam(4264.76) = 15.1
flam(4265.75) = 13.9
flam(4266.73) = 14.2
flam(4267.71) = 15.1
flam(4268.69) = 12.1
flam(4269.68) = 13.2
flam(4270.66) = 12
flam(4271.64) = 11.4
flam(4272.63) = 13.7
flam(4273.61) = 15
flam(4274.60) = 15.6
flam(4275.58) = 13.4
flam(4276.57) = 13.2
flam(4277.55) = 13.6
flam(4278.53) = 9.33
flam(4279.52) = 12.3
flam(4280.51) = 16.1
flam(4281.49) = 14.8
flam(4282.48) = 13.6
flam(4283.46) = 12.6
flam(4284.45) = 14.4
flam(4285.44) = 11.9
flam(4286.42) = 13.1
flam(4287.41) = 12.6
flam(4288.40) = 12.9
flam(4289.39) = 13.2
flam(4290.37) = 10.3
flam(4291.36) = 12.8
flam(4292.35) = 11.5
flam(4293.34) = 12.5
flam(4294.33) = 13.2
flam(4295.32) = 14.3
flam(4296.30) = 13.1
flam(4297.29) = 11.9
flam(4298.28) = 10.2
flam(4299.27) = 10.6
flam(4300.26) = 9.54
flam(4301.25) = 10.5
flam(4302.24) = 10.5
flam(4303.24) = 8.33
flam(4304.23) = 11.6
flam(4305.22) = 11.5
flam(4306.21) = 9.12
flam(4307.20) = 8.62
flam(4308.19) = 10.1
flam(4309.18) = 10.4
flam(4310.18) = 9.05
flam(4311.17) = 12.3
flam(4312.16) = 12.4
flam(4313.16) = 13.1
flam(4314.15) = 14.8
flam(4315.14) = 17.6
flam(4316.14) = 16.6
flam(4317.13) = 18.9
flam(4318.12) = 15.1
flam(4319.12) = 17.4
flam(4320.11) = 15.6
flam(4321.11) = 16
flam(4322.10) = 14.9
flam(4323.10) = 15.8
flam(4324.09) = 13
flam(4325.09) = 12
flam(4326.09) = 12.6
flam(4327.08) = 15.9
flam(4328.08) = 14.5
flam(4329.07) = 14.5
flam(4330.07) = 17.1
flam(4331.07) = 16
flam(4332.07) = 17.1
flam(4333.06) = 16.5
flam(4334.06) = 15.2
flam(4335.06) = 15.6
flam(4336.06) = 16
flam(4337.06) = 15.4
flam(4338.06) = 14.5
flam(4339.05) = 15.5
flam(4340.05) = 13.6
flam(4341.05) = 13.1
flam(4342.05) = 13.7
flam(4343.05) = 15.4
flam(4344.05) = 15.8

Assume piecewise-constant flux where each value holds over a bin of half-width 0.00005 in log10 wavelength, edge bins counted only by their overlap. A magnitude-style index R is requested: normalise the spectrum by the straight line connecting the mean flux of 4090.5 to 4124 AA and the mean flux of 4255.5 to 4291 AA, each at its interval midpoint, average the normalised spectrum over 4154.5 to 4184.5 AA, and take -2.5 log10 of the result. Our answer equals 0.06 mag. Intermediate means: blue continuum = 12.8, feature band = 12.3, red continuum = 13.5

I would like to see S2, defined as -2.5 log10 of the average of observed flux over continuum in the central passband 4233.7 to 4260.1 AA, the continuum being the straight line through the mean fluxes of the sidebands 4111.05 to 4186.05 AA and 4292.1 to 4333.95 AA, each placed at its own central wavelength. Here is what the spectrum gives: -0.10 mag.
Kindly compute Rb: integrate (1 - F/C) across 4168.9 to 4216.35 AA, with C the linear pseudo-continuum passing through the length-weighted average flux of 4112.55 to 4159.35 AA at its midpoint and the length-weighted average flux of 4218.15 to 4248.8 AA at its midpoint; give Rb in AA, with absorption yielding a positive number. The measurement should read 3.15 AA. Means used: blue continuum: 12.7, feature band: 12.5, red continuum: 14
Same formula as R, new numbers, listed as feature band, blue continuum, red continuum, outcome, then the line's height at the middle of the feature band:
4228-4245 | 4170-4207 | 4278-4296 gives -0.138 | 12.6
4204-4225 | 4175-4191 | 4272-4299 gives -0.061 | 12.6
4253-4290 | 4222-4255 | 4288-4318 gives -0.048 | 13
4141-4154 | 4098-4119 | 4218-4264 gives 0.092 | 13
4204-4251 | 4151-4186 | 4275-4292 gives -0.094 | 12.6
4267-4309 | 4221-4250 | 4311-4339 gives 0.197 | 14.7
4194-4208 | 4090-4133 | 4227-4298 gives 0.108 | 13.3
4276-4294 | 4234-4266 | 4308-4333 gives 0.128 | 14.4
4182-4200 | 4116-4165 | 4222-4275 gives 0.042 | 13.2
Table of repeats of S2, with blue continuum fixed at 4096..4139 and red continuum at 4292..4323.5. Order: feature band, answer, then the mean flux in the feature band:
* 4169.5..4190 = 0.03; 12.3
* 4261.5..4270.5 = -0.12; 14.2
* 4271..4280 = -0.03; 13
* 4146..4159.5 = 0.06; 12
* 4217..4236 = -0.07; 13.5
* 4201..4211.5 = 0.00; 12.7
